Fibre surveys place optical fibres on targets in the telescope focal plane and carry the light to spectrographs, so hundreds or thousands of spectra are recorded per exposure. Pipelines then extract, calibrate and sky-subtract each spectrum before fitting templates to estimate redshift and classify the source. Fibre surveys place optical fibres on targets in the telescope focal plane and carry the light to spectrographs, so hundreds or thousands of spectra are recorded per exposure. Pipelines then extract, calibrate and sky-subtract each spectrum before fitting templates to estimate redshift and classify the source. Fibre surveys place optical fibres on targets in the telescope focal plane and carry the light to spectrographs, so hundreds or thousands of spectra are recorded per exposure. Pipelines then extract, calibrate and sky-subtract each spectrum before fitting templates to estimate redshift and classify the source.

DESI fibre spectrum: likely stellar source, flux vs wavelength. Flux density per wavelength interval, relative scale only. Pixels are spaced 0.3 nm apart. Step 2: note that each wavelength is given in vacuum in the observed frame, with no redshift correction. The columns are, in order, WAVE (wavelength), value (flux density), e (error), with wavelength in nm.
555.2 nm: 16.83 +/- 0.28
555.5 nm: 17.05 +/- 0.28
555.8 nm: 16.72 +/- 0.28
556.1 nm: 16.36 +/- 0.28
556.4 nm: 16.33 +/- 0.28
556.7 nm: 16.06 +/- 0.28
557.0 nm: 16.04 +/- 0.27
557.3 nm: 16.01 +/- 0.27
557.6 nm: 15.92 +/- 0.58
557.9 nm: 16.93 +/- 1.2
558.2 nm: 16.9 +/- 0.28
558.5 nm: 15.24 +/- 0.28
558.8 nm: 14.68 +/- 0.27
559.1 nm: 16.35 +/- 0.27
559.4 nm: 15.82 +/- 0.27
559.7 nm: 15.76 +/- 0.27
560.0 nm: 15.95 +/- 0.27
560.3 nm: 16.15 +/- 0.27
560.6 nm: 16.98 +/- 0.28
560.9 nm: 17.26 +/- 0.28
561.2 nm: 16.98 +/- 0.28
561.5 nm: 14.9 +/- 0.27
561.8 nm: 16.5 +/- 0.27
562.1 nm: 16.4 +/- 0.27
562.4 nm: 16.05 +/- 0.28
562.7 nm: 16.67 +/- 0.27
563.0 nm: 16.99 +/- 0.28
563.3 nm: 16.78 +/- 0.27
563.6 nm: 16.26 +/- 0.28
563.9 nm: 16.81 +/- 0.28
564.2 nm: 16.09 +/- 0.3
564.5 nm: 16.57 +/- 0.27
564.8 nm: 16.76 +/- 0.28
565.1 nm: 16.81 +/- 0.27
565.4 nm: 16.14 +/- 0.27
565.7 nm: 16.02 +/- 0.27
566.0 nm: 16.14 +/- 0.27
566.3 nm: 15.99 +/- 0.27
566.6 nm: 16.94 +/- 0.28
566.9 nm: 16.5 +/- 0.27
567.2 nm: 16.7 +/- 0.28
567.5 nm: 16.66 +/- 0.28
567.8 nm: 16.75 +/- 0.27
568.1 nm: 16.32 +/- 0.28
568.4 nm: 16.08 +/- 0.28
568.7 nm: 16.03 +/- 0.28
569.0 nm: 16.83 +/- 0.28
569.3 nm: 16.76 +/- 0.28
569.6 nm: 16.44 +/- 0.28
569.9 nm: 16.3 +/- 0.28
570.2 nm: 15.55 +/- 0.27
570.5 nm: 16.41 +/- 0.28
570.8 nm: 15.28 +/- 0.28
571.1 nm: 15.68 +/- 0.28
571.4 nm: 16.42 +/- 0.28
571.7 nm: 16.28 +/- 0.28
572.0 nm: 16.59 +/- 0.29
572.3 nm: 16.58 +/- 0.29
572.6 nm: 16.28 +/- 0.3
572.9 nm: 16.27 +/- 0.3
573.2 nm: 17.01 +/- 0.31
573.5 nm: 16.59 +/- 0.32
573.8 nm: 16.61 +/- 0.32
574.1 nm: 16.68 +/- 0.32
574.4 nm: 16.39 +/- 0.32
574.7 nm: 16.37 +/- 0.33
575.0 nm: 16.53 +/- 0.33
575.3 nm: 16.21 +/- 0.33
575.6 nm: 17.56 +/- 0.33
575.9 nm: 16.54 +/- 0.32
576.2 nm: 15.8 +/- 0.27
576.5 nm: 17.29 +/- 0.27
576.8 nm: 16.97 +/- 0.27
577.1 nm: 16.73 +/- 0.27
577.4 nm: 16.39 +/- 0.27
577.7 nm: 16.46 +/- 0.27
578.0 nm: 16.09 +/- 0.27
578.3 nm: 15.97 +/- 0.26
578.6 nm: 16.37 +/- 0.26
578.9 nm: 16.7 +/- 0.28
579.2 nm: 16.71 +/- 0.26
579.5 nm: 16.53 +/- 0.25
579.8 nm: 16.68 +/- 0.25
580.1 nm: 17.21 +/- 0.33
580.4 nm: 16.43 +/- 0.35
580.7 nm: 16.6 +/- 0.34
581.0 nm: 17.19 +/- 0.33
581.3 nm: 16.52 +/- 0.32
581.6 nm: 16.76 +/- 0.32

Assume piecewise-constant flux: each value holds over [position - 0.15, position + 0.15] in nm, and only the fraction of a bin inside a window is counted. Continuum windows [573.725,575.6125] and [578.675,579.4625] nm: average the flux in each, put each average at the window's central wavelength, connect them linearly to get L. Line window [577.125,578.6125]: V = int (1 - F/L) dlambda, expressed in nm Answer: 0.03 nm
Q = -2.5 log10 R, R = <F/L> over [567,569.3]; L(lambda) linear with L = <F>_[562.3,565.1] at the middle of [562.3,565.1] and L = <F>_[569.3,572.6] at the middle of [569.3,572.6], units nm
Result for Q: -0.01 mag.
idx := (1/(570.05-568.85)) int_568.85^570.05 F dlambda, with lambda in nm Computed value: 16.6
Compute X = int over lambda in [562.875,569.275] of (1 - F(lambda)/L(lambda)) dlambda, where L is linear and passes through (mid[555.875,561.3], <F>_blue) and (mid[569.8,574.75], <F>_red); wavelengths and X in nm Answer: -0.09 nm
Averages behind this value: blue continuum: 16.2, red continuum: 16.3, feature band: 16.5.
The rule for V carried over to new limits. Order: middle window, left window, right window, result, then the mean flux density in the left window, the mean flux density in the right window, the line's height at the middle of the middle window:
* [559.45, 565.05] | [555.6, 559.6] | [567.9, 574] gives -0.09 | 16.1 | 16.3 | 16.2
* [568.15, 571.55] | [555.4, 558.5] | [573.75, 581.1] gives 0.07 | 16.4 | 16.6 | 16.5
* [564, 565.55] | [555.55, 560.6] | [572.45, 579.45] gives -0.02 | 16.1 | 16.5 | 16.3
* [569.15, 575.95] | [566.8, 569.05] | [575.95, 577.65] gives 0.06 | 16.5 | 16.6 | 16.5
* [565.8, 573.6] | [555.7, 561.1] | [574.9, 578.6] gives 0.02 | 16.2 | 16.5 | 16.4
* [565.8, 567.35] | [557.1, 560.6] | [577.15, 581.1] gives -0.02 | 16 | 16.6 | 16.2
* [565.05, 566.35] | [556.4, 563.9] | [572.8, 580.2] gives 0.01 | 16.2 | 16.6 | 16.4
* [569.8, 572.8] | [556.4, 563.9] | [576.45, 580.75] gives 0.06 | 16.2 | 16.6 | 16.5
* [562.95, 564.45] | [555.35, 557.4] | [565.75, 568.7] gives -0.01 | 16.4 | 16.4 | 16.4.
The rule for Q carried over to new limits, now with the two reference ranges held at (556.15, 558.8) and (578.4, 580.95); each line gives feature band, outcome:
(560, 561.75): -0.02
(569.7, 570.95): 0.03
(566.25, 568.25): -0.02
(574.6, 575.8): -0.01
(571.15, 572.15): 0.01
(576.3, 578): -0.01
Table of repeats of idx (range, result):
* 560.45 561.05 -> 17.1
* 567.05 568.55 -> 16.5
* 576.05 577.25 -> 16.7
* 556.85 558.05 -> 16.2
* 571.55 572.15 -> 16.4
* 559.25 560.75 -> 16.1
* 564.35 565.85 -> 16.5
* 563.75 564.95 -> 16.6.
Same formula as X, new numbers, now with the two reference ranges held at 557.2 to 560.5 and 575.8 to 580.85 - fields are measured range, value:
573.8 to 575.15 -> -0.01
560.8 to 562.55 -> -0.03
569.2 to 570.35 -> 0.00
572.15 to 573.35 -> -0.01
